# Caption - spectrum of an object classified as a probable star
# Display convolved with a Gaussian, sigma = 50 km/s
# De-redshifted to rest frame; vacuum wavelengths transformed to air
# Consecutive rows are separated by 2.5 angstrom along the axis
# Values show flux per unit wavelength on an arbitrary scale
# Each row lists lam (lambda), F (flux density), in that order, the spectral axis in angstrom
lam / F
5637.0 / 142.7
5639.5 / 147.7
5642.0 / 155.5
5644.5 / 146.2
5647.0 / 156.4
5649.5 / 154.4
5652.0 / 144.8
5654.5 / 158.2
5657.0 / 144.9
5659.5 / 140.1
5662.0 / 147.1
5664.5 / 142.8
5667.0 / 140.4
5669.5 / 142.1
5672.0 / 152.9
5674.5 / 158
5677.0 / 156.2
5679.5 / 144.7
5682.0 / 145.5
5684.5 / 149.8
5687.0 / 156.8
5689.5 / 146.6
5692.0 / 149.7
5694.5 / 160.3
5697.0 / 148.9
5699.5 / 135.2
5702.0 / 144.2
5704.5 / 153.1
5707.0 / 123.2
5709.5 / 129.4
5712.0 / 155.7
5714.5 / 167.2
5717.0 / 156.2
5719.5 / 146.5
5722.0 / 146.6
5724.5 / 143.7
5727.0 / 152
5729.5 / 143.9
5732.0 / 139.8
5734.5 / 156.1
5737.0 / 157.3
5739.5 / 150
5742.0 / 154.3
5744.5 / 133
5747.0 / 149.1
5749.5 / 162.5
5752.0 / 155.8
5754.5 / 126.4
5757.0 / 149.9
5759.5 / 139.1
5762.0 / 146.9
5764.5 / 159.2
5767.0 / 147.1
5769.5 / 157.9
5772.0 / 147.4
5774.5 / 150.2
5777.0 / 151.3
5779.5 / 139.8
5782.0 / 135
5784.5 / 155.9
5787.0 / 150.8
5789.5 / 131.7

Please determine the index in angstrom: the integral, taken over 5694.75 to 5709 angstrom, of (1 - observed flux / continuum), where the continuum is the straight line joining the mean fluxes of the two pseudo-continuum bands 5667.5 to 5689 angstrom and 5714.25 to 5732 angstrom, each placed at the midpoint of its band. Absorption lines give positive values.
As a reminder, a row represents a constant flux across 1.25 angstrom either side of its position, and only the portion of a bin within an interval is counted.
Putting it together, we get 0.8 angstrom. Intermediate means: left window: 150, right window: 149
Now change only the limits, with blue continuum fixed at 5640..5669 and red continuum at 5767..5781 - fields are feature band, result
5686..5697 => -0.33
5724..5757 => 0.11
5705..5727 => 0.27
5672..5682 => -0.26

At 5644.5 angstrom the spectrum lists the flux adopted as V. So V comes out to 146.2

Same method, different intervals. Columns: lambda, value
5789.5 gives 131.7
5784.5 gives 155.9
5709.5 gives 129.4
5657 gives 144.9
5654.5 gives 158.2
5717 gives 156.2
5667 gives 140.4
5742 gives 154.3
